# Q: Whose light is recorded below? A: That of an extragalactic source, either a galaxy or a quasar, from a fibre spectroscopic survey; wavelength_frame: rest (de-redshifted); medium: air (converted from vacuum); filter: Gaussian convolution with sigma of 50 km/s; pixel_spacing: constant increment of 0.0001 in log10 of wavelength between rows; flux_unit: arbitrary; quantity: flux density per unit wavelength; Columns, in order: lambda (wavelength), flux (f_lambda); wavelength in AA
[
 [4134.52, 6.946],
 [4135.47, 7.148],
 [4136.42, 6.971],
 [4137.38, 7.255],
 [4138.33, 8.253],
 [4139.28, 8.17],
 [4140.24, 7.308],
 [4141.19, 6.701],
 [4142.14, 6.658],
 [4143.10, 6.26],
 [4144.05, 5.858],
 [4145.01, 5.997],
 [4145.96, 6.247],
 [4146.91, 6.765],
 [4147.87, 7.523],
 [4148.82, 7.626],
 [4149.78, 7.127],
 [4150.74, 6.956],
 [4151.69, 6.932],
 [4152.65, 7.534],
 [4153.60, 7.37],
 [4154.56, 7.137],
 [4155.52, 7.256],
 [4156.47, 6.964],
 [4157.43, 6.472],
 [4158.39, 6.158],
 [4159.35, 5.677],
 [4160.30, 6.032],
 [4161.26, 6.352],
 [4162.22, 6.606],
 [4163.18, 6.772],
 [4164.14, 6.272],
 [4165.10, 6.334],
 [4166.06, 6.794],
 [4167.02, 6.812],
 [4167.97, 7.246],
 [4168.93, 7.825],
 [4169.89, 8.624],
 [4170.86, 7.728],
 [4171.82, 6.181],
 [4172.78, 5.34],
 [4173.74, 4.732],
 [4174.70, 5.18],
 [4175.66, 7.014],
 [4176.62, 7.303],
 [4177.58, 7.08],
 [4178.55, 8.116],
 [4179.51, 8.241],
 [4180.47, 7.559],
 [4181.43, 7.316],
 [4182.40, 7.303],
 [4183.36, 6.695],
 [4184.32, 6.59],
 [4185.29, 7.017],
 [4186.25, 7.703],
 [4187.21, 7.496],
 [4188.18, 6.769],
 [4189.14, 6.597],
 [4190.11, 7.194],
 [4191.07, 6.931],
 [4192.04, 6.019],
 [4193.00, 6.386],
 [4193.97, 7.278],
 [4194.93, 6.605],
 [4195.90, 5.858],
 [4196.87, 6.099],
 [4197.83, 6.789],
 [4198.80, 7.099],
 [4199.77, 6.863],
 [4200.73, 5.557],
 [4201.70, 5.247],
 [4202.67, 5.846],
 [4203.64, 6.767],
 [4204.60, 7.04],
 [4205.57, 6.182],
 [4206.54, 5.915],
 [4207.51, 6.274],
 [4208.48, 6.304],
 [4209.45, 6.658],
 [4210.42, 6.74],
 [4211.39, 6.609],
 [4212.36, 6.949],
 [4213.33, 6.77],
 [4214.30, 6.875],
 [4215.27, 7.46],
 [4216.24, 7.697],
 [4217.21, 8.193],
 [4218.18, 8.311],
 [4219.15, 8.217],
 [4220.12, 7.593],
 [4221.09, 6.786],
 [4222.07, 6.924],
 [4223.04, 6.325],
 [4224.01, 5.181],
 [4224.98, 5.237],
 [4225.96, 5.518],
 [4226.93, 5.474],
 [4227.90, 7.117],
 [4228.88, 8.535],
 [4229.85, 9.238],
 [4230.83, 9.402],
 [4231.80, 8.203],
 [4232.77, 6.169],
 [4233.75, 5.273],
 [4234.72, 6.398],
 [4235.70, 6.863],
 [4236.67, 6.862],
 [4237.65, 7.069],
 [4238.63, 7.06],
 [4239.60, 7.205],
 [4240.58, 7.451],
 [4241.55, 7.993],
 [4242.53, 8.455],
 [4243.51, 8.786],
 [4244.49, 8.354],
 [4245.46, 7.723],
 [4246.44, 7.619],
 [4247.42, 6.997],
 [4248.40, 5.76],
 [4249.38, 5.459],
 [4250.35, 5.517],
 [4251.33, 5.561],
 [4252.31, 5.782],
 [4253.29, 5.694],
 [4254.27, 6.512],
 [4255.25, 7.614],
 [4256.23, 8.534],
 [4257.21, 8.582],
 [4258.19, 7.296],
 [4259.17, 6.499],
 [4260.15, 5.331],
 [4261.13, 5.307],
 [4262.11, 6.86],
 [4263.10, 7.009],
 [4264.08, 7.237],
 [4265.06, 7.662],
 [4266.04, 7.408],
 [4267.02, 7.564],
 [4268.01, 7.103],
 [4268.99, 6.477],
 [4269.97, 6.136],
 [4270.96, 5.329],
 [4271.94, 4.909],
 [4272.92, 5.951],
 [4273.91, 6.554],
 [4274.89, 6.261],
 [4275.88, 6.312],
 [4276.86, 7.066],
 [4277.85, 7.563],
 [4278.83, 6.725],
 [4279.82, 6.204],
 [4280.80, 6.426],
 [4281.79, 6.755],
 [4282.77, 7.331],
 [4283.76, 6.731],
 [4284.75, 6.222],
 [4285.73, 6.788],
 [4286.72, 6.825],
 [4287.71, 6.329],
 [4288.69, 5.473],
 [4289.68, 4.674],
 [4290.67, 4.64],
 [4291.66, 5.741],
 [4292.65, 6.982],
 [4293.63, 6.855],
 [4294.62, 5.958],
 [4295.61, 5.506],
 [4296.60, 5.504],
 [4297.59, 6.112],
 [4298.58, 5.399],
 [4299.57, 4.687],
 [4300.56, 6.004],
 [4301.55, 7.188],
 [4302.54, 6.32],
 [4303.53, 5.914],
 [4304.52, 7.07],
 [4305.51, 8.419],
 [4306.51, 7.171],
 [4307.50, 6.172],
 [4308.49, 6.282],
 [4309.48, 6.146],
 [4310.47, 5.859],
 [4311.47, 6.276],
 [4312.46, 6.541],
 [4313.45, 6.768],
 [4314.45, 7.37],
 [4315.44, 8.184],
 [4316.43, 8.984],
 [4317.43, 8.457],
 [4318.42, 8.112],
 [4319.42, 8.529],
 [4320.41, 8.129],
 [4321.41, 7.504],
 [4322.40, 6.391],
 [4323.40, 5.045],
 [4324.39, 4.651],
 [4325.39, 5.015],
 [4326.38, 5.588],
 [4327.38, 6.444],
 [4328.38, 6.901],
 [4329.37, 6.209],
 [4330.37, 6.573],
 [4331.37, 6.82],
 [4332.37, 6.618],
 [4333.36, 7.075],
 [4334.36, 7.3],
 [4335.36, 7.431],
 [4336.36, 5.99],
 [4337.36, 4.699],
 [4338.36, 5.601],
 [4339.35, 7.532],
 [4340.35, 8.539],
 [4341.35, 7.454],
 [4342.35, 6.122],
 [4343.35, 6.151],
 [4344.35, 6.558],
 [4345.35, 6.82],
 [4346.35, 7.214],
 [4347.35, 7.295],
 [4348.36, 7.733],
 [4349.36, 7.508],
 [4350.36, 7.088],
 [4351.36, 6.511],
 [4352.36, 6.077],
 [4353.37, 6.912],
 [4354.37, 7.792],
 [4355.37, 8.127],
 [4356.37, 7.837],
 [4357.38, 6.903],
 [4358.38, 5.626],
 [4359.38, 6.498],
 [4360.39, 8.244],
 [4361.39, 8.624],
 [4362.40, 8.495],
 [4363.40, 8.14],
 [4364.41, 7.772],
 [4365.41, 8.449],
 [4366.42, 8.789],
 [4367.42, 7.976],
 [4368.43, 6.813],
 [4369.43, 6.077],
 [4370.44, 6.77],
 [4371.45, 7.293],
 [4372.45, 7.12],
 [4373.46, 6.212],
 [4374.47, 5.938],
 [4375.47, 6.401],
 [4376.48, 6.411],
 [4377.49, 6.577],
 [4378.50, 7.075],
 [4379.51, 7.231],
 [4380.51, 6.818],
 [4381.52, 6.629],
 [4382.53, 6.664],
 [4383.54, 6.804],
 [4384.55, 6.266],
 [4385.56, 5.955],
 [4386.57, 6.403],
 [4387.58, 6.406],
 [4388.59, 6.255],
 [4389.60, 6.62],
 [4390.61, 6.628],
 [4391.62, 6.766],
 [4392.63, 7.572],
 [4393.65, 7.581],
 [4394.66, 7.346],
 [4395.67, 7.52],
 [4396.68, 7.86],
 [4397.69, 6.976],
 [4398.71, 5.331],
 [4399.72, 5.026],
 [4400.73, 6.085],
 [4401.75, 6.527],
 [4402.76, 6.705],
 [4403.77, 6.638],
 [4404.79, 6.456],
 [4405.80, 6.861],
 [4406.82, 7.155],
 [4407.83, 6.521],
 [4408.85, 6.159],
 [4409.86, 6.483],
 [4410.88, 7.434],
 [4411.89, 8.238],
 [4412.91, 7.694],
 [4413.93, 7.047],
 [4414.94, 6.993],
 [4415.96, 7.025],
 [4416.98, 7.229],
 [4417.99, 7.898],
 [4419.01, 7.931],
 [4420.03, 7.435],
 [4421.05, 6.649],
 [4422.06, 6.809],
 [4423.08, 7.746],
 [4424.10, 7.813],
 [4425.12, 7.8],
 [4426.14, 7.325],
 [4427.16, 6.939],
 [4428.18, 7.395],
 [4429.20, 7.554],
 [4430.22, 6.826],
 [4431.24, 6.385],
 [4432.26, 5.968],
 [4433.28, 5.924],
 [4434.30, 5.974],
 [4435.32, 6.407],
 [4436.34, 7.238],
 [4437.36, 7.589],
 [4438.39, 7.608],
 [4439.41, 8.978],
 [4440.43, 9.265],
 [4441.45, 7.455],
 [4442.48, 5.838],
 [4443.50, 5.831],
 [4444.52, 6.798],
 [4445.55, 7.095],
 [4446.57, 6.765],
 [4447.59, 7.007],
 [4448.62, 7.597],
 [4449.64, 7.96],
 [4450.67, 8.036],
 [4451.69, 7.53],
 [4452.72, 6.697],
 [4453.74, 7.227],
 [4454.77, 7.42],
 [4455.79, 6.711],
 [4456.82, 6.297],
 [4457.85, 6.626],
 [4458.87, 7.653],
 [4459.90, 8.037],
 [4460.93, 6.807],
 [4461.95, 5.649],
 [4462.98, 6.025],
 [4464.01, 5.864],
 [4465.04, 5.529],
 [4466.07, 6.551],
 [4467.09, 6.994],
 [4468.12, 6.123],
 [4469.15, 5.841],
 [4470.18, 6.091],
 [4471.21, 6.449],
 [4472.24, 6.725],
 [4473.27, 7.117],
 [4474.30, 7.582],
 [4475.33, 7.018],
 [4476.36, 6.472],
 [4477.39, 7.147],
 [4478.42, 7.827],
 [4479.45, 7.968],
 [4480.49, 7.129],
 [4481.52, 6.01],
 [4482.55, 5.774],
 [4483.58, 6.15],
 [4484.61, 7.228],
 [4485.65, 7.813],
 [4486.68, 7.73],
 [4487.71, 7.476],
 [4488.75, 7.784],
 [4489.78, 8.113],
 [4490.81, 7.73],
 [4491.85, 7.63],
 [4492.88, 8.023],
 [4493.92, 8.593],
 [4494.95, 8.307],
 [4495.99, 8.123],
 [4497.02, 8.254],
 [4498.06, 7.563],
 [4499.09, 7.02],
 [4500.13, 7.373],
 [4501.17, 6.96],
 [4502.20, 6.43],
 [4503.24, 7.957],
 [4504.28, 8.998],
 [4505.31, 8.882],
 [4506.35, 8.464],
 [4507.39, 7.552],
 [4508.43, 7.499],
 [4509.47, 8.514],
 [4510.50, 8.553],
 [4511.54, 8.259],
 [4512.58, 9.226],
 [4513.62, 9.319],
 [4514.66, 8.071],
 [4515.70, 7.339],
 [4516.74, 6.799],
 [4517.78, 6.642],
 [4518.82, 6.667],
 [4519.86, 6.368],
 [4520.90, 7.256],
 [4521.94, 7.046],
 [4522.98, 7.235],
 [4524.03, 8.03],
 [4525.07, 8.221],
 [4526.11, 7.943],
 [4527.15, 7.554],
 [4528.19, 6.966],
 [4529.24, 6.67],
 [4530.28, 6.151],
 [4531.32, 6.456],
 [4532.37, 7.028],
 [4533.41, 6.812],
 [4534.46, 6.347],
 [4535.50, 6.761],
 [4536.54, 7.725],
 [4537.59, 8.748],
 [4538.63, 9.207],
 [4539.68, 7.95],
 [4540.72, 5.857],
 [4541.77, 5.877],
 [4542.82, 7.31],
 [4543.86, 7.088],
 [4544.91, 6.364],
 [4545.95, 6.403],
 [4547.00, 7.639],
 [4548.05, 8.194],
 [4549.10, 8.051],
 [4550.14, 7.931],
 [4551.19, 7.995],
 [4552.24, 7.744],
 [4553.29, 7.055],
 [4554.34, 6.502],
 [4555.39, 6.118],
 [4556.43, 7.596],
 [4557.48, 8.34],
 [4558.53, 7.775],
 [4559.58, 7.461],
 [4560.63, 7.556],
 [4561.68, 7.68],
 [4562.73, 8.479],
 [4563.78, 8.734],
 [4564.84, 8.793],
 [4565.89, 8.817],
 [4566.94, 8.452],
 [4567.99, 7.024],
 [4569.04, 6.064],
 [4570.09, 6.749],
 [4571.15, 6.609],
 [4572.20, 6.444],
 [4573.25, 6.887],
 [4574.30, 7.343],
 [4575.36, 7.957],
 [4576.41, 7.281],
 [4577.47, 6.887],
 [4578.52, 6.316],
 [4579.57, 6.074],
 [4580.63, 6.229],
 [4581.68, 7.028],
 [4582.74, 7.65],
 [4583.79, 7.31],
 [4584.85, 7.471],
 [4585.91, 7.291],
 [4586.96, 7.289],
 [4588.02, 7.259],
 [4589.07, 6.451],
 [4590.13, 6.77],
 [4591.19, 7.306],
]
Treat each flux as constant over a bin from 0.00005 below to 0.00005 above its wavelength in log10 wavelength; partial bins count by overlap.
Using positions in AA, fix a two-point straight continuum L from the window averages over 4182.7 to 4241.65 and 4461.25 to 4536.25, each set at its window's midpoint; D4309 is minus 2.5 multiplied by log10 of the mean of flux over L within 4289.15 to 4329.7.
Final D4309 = 0.08 mag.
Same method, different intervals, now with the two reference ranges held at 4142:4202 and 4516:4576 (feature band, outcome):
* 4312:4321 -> -0.13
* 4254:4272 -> 0.01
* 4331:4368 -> -0.03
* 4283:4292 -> 0.16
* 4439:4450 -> -0.02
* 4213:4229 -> -0.01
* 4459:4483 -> 0.09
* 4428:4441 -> 0.00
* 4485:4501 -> -0.08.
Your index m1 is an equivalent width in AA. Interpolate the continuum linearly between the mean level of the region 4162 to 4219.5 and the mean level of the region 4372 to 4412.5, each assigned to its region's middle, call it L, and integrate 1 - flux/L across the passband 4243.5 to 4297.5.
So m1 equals 2.0 AA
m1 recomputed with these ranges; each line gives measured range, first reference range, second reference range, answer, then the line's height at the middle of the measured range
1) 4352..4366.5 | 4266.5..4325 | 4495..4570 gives -1.7 AA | 6.79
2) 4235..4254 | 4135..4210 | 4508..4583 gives -0.1 AA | 6.9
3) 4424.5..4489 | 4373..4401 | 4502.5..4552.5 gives 1.0 AA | 7.07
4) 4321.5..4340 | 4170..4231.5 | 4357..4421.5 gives 1.8 AA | 6.93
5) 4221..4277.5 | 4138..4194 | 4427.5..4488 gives 0.6 AA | 6.89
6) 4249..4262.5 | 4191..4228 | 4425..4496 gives 0.4 AA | 6.68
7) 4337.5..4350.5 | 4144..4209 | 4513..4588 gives 0.0 AA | 6.99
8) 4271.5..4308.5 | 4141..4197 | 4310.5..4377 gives 3.5 AA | 6.94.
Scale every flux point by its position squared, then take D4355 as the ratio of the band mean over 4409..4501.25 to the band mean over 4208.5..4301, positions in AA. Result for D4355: 1.2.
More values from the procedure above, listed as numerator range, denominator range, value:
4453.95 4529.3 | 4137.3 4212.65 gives 1.25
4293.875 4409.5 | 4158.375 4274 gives 1.06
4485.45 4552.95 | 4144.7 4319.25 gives 1.28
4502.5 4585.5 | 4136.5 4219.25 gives 1.29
